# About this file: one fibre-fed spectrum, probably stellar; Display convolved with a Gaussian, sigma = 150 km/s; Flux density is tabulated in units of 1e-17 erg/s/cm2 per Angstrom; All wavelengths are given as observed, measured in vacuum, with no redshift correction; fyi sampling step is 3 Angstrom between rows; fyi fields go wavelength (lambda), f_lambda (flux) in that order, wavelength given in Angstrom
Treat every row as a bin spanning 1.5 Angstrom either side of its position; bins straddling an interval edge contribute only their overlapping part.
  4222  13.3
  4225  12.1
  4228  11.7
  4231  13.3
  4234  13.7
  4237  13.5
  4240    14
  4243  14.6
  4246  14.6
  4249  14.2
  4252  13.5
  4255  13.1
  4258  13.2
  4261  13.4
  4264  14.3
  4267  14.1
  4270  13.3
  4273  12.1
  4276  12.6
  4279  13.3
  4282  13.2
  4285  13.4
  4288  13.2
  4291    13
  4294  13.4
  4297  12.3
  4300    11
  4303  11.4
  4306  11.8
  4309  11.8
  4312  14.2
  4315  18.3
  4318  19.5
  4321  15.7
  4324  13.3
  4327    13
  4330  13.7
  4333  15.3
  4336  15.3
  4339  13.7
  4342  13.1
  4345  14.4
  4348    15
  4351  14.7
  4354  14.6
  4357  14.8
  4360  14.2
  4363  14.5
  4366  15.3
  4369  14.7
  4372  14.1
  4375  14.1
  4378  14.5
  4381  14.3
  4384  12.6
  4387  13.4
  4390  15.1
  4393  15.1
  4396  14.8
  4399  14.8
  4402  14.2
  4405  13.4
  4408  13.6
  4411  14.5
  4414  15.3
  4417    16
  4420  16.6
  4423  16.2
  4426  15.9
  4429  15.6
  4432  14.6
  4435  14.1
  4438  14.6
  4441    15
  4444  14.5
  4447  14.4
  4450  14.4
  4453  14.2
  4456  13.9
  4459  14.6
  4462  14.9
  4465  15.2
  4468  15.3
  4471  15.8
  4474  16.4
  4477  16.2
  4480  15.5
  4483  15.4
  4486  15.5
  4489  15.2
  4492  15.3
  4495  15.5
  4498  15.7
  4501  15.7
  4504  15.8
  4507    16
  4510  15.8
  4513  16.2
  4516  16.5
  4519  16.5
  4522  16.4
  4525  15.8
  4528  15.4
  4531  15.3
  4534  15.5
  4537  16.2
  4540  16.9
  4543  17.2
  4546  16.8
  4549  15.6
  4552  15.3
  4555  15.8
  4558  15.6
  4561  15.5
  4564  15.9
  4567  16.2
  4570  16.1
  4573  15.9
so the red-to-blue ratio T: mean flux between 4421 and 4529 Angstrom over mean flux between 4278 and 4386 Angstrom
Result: 1.10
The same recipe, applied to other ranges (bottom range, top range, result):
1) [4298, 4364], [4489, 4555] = 1.12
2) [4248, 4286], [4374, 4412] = 1.06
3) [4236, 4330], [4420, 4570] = 1.14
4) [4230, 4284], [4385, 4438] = 1.10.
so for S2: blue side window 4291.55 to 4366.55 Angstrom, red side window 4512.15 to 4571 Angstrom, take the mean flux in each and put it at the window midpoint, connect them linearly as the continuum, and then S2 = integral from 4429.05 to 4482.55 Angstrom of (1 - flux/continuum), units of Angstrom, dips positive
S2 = 1.1 Angstrom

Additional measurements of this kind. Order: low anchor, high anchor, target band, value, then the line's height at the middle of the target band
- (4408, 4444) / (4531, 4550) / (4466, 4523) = 0.2 Angstrom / 15.9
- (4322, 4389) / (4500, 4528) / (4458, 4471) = 0.3 Angstrom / 15.5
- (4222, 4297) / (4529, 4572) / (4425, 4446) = 0.1 Angstrom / 14.9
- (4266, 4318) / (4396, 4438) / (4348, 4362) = -0.5 Angstrom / 14.1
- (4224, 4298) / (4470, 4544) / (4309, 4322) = -2.3 Angstrom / 13.9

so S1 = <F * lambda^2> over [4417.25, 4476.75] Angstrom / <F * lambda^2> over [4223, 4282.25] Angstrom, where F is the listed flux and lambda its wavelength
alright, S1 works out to 1.2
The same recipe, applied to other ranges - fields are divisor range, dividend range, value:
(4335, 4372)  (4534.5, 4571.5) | 1.21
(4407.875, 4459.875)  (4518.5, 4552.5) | 1.13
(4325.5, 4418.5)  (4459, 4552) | 1.17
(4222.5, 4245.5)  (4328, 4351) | 1.13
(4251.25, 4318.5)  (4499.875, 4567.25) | 1.34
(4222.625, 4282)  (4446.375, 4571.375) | 1.32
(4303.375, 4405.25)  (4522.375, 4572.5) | 1.21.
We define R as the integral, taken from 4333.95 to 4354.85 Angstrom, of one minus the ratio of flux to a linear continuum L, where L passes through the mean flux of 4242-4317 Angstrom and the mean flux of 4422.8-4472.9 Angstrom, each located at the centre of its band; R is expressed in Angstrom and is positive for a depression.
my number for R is -0.7 Angstrom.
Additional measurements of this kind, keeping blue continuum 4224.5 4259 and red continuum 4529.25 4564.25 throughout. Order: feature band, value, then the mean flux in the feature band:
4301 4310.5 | 1.62 Angstrom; 11.6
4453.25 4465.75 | 0.56 Angstrom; 14.6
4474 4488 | -0.26 Angstrom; 15.7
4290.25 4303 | 1.53 Angstrom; 12.3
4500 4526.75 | -0.65 Angstrom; 16.1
